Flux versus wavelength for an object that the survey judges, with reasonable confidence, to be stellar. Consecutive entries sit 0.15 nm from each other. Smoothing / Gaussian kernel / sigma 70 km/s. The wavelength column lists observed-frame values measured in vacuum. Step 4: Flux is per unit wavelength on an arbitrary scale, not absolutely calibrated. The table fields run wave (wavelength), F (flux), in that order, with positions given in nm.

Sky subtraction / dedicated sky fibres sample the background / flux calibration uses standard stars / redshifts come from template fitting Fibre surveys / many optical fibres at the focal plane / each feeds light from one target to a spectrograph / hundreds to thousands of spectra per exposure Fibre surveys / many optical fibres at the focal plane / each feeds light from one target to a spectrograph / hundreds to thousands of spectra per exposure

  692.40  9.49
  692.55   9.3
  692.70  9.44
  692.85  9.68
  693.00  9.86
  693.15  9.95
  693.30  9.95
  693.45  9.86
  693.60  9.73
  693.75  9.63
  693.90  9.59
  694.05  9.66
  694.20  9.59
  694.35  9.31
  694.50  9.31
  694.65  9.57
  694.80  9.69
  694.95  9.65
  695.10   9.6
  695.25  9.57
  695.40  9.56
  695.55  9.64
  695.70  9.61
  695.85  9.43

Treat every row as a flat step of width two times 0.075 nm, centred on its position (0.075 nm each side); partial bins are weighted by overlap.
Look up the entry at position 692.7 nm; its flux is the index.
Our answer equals 9.44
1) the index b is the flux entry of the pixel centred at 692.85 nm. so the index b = 9.68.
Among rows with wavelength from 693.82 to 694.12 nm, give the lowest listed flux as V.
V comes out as 9.59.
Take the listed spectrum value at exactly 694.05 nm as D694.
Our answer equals 9.66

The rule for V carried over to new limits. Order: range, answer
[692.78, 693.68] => 9.68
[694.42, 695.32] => 9.31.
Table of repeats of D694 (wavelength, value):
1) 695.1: 9.6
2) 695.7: 9.61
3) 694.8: 9.69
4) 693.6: 9.73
